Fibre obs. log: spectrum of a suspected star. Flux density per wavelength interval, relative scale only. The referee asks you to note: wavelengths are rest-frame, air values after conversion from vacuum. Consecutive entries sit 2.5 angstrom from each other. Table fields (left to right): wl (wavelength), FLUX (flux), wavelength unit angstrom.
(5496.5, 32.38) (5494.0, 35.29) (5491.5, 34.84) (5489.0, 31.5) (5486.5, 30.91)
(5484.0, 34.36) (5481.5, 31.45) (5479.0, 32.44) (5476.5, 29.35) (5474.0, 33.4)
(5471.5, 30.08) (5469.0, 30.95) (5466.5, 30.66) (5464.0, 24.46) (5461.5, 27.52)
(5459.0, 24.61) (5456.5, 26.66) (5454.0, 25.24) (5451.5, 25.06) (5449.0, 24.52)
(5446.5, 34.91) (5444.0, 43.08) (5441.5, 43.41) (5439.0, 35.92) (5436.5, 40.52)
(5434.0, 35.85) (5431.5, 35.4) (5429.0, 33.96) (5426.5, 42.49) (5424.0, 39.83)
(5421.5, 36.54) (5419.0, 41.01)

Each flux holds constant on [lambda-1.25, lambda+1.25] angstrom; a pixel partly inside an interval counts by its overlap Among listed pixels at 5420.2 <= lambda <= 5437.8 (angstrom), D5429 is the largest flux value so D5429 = 42.49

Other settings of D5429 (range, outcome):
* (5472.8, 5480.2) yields 33.4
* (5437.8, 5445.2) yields 43.41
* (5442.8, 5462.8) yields 43.08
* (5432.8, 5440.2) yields 40.52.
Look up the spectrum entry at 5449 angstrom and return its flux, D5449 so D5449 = 24.52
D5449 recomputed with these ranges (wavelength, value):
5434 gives 35.85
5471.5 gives 30.08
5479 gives 32.44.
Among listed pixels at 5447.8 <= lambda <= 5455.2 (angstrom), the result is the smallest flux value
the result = 24.52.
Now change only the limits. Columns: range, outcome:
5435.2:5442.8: 35.92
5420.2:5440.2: 33.96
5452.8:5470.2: 24.46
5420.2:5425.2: 36.54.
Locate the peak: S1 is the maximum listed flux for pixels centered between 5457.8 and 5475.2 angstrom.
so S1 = 33.4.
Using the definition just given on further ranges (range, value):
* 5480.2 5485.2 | 34.36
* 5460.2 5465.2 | 27.52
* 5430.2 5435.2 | 35.85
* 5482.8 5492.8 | 34.84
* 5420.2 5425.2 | 39.83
